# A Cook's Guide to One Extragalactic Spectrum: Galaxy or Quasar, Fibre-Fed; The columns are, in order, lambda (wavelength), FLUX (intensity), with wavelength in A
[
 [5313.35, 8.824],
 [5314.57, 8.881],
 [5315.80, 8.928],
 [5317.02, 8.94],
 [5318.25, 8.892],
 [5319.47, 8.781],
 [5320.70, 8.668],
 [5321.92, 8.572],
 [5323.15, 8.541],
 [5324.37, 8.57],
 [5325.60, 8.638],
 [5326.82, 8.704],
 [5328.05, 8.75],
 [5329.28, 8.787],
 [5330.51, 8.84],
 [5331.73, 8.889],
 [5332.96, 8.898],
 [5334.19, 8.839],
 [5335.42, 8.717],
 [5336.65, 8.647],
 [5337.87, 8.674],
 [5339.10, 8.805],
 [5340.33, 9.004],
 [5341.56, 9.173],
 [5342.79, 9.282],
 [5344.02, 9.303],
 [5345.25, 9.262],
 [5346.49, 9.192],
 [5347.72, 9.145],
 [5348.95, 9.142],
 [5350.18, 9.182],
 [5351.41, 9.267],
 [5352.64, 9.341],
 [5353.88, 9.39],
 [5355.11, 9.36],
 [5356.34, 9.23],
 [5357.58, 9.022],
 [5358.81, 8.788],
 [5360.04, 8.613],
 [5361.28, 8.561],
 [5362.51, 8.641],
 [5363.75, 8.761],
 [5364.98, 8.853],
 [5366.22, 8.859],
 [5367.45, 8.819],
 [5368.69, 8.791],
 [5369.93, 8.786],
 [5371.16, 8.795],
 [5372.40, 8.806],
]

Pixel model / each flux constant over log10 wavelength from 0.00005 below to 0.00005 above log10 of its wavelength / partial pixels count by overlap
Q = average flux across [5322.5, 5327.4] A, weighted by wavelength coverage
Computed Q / 8.62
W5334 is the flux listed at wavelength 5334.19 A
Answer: 8.839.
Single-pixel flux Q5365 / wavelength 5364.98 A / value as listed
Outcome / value 8.853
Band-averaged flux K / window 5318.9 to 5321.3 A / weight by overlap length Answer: 8.71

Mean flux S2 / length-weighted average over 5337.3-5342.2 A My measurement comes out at 8.92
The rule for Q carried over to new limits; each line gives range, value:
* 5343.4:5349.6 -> 9.2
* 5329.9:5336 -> 8.84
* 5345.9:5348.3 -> 9.17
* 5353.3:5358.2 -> 9.26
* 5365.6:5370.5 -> 8.81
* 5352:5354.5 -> 9.36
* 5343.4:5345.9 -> 9.25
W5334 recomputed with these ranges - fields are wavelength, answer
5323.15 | 8.541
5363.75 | 8.761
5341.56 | 9.173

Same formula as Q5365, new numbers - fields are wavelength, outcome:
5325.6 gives 8.638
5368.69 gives 8.791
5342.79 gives 9.282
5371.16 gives 8.795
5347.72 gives 9.145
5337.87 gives 8.674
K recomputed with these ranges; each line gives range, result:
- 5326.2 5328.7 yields 8.73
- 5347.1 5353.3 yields 9.22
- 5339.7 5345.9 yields 9.19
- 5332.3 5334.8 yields 8.85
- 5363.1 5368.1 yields 8.82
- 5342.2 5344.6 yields 9.29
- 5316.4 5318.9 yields 8.93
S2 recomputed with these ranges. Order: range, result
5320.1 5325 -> 8.59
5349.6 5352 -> 9.23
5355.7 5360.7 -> 8.91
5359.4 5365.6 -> 8.69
